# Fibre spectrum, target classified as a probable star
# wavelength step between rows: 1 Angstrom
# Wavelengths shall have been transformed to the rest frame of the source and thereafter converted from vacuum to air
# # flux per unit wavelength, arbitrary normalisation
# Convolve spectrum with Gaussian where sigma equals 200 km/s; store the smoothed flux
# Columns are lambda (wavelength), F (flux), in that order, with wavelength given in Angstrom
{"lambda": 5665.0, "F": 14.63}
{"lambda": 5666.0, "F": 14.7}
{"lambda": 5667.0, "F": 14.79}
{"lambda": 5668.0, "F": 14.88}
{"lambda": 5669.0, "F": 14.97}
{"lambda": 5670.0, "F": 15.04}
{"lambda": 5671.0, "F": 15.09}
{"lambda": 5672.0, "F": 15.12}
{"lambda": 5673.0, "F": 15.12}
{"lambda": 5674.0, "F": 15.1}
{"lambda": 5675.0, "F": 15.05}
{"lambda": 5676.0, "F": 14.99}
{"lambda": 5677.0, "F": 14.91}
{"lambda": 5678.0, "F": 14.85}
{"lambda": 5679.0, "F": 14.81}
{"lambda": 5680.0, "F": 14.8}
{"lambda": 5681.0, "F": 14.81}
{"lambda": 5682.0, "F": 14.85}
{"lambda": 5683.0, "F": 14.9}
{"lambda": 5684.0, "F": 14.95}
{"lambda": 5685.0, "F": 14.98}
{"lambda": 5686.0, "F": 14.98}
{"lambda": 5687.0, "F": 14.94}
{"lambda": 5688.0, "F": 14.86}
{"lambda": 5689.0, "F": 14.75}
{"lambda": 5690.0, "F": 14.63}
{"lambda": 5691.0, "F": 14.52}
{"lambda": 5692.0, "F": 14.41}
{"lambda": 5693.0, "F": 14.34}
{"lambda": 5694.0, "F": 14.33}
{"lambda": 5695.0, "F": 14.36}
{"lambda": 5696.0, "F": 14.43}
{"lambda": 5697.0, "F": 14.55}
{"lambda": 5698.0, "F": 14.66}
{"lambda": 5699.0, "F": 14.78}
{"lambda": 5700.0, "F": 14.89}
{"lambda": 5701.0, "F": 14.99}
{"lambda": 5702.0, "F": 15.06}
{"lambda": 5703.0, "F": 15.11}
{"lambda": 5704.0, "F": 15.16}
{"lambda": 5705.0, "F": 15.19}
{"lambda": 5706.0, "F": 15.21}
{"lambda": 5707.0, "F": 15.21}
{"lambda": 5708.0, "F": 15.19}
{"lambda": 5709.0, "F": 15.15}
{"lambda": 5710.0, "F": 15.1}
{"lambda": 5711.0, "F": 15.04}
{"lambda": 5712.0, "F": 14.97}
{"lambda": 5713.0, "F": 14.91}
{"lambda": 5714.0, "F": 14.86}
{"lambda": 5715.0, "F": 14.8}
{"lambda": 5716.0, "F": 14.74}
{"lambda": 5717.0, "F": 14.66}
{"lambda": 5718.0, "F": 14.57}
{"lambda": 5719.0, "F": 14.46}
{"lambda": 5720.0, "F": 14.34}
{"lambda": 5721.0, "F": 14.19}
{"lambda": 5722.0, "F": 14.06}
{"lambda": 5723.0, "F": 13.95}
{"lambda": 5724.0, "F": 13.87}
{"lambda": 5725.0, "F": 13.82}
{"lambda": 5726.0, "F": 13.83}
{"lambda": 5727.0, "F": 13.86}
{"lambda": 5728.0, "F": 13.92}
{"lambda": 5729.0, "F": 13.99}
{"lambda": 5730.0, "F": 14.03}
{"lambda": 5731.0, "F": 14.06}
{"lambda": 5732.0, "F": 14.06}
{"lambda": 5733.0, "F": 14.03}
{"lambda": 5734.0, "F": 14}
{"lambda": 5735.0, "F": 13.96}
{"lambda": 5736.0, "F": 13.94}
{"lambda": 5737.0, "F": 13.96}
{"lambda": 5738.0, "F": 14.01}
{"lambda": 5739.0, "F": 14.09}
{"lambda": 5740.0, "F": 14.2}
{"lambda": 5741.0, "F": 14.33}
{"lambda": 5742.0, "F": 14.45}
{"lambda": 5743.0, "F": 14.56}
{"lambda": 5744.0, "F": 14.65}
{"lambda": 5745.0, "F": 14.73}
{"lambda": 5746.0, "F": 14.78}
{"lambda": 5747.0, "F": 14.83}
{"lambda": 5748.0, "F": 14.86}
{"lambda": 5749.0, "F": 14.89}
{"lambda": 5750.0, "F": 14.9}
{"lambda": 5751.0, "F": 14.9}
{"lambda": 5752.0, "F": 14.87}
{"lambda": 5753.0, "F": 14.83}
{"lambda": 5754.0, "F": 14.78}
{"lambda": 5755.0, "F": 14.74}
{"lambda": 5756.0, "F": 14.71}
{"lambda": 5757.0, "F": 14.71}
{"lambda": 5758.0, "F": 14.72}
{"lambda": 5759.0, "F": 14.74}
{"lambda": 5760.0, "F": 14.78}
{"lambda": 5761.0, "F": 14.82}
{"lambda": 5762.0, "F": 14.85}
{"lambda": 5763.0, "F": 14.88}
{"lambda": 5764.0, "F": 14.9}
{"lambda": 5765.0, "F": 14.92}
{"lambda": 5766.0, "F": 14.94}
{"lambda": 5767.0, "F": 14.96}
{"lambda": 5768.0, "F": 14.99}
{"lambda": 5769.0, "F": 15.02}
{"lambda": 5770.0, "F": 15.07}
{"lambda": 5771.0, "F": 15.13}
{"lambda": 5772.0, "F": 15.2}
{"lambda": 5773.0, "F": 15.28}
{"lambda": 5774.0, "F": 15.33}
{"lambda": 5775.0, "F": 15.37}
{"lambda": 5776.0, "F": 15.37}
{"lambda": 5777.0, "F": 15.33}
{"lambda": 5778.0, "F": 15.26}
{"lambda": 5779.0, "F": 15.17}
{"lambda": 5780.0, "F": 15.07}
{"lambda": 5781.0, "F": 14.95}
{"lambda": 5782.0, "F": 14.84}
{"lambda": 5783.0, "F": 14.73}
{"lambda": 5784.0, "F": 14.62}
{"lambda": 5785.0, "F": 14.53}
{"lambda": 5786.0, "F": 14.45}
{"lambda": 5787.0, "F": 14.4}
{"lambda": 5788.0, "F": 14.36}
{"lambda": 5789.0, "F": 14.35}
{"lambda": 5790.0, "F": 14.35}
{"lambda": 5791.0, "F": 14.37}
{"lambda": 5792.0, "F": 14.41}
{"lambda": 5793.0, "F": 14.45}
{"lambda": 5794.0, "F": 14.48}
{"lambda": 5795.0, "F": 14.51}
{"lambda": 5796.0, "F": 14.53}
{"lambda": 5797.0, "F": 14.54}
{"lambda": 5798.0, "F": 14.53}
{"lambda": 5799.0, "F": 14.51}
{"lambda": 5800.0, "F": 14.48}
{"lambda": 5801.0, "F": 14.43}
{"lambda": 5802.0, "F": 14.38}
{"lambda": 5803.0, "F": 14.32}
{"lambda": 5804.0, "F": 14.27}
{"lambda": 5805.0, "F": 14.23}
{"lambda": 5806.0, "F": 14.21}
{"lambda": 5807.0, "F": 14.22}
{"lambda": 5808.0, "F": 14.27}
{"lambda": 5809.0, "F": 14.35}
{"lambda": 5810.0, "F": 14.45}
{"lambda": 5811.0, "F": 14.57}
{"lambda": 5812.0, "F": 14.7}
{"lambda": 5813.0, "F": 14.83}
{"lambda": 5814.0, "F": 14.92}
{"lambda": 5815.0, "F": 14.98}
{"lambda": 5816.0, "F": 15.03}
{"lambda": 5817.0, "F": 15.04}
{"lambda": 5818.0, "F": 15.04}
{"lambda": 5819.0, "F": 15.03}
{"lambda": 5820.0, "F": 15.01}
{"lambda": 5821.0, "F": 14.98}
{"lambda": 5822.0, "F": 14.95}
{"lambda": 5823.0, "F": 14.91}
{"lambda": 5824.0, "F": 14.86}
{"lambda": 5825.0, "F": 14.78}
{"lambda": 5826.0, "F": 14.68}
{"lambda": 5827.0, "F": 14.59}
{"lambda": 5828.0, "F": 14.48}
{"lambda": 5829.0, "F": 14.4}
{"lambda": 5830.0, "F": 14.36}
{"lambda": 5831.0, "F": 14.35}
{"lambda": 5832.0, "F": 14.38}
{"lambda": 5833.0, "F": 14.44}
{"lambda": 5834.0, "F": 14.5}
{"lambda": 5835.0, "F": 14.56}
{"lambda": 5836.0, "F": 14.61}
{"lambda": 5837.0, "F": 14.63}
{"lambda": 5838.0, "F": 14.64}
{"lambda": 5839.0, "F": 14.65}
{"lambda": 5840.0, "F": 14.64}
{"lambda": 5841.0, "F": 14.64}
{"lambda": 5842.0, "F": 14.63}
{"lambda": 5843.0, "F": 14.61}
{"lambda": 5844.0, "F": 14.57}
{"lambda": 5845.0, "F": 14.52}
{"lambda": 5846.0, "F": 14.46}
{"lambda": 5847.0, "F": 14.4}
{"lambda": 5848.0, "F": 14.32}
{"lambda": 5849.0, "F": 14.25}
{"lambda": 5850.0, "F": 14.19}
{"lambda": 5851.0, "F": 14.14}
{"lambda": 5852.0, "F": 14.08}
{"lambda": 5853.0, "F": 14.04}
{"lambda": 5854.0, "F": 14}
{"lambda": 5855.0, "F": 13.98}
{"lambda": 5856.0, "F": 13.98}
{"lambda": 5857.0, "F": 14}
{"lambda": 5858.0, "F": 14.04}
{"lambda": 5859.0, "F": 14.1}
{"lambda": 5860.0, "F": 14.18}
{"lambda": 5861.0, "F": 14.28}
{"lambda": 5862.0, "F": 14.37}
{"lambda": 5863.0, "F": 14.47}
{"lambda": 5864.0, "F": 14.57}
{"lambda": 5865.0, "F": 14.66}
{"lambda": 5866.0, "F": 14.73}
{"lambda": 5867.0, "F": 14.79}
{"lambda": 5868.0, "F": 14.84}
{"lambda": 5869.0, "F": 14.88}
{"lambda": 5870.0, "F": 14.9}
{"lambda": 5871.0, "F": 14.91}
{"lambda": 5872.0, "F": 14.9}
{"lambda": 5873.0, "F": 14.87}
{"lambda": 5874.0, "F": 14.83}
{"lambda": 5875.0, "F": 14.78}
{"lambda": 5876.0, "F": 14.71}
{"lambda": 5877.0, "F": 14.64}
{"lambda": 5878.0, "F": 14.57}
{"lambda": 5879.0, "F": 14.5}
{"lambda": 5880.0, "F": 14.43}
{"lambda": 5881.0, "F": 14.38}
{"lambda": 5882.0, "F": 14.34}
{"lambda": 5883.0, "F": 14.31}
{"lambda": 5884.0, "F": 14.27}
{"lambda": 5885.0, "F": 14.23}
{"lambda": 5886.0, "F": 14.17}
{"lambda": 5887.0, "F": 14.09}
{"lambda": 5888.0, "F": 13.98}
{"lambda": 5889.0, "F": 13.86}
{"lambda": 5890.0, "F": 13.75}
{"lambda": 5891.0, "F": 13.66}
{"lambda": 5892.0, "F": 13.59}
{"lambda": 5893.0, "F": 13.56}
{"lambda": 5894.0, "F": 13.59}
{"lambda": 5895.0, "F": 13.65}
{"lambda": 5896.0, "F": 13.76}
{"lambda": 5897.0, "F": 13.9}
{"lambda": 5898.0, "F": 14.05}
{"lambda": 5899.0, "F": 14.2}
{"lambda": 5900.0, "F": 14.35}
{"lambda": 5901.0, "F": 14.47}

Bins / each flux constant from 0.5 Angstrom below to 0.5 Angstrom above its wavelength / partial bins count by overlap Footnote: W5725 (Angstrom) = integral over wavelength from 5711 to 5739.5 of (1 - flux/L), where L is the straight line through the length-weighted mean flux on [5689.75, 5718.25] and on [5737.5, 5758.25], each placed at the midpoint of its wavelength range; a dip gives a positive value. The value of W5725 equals 0.99 Angstrom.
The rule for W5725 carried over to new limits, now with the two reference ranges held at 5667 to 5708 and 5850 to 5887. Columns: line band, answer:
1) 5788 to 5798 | 0.1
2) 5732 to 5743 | 0.5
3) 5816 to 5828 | -0.3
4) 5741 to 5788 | -0.6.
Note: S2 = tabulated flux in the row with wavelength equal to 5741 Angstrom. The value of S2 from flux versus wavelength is 14.33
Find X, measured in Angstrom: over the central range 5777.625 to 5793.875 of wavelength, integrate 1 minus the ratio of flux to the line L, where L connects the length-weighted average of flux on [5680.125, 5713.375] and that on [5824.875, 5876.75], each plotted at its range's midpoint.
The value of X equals 0.0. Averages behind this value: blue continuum 14.9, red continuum 14.5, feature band 14.6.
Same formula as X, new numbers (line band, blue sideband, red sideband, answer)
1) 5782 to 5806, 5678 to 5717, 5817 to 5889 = 0.3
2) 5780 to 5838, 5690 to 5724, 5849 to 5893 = -0.4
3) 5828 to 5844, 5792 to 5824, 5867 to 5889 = 0.1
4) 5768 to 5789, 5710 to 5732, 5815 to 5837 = -0.6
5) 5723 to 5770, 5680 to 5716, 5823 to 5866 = 0.7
